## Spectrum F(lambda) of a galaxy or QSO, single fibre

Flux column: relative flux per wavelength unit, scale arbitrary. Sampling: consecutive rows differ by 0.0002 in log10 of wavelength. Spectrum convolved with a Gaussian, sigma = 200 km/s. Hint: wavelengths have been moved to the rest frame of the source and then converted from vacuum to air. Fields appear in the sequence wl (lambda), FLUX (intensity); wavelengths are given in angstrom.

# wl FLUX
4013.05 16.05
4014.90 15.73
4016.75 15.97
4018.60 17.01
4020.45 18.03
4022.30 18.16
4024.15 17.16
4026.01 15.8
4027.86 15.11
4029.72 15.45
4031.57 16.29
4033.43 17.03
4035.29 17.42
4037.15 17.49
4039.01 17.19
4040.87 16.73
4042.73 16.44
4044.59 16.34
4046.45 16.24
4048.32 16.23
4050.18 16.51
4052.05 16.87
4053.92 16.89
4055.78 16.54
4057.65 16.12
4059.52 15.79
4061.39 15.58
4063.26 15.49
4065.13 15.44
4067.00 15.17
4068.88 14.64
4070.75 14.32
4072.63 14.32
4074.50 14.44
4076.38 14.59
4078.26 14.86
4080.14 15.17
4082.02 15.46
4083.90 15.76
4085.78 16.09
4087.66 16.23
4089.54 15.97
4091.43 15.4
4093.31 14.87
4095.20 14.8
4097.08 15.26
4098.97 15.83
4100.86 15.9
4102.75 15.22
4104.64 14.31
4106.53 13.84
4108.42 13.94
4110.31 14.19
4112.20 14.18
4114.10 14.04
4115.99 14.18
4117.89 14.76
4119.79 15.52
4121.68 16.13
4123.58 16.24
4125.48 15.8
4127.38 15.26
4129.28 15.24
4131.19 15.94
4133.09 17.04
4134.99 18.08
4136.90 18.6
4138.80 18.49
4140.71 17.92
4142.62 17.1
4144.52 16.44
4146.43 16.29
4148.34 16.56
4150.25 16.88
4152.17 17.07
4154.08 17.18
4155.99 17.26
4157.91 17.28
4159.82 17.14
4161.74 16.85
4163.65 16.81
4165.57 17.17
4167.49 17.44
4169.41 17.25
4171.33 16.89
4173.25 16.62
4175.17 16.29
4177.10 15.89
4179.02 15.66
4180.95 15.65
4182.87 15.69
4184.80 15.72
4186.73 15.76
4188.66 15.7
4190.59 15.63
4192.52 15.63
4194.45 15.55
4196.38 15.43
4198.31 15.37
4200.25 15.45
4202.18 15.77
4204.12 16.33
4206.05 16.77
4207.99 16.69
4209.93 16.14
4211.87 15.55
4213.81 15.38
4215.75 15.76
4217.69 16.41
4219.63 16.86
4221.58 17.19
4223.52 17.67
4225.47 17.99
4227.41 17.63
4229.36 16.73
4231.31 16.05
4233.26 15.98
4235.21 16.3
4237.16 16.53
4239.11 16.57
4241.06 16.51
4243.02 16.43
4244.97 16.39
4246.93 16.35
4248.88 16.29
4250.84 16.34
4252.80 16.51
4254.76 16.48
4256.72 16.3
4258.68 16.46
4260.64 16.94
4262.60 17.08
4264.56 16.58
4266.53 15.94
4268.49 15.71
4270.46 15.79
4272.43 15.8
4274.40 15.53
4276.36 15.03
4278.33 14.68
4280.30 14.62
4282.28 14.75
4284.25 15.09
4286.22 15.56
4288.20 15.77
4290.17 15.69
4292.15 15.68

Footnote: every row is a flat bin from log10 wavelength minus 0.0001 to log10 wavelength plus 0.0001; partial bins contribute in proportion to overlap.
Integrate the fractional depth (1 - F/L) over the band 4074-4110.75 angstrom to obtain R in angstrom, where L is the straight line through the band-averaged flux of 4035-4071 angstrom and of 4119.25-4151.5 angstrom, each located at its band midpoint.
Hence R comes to 2.9 angstrom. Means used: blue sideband 16.2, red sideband 16.7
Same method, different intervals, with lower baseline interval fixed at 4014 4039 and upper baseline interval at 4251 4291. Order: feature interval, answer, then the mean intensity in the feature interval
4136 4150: -0.9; 17.3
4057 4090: 2.5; 15.3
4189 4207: 0.4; 15.8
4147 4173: -1.3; 17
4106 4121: 1.8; 14.4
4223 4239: -0.9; 16.8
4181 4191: 0.3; 15.7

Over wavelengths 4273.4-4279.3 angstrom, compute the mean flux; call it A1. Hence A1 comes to 15.1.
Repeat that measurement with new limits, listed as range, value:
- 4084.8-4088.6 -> 16.2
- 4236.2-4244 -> 16.5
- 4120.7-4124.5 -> 16.2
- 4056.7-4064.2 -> 15.7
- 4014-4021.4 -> 16.7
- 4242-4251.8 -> 16.4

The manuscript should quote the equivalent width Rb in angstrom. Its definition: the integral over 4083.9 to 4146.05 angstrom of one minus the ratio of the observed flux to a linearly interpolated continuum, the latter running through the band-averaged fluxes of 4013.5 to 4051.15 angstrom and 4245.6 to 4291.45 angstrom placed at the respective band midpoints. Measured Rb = 2.4 angstrom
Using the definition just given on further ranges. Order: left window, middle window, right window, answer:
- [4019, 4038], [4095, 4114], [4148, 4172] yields 2.5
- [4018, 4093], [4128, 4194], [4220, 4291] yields -2.2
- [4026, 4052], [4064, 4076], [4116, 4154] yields 1.3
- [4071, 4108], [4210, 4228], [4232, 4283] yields -0.9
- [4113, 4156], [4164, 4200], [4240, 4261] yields 0.8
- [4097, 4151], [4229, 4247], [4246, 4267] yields 0.0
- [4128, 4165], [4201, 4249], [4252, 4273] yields 0.2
